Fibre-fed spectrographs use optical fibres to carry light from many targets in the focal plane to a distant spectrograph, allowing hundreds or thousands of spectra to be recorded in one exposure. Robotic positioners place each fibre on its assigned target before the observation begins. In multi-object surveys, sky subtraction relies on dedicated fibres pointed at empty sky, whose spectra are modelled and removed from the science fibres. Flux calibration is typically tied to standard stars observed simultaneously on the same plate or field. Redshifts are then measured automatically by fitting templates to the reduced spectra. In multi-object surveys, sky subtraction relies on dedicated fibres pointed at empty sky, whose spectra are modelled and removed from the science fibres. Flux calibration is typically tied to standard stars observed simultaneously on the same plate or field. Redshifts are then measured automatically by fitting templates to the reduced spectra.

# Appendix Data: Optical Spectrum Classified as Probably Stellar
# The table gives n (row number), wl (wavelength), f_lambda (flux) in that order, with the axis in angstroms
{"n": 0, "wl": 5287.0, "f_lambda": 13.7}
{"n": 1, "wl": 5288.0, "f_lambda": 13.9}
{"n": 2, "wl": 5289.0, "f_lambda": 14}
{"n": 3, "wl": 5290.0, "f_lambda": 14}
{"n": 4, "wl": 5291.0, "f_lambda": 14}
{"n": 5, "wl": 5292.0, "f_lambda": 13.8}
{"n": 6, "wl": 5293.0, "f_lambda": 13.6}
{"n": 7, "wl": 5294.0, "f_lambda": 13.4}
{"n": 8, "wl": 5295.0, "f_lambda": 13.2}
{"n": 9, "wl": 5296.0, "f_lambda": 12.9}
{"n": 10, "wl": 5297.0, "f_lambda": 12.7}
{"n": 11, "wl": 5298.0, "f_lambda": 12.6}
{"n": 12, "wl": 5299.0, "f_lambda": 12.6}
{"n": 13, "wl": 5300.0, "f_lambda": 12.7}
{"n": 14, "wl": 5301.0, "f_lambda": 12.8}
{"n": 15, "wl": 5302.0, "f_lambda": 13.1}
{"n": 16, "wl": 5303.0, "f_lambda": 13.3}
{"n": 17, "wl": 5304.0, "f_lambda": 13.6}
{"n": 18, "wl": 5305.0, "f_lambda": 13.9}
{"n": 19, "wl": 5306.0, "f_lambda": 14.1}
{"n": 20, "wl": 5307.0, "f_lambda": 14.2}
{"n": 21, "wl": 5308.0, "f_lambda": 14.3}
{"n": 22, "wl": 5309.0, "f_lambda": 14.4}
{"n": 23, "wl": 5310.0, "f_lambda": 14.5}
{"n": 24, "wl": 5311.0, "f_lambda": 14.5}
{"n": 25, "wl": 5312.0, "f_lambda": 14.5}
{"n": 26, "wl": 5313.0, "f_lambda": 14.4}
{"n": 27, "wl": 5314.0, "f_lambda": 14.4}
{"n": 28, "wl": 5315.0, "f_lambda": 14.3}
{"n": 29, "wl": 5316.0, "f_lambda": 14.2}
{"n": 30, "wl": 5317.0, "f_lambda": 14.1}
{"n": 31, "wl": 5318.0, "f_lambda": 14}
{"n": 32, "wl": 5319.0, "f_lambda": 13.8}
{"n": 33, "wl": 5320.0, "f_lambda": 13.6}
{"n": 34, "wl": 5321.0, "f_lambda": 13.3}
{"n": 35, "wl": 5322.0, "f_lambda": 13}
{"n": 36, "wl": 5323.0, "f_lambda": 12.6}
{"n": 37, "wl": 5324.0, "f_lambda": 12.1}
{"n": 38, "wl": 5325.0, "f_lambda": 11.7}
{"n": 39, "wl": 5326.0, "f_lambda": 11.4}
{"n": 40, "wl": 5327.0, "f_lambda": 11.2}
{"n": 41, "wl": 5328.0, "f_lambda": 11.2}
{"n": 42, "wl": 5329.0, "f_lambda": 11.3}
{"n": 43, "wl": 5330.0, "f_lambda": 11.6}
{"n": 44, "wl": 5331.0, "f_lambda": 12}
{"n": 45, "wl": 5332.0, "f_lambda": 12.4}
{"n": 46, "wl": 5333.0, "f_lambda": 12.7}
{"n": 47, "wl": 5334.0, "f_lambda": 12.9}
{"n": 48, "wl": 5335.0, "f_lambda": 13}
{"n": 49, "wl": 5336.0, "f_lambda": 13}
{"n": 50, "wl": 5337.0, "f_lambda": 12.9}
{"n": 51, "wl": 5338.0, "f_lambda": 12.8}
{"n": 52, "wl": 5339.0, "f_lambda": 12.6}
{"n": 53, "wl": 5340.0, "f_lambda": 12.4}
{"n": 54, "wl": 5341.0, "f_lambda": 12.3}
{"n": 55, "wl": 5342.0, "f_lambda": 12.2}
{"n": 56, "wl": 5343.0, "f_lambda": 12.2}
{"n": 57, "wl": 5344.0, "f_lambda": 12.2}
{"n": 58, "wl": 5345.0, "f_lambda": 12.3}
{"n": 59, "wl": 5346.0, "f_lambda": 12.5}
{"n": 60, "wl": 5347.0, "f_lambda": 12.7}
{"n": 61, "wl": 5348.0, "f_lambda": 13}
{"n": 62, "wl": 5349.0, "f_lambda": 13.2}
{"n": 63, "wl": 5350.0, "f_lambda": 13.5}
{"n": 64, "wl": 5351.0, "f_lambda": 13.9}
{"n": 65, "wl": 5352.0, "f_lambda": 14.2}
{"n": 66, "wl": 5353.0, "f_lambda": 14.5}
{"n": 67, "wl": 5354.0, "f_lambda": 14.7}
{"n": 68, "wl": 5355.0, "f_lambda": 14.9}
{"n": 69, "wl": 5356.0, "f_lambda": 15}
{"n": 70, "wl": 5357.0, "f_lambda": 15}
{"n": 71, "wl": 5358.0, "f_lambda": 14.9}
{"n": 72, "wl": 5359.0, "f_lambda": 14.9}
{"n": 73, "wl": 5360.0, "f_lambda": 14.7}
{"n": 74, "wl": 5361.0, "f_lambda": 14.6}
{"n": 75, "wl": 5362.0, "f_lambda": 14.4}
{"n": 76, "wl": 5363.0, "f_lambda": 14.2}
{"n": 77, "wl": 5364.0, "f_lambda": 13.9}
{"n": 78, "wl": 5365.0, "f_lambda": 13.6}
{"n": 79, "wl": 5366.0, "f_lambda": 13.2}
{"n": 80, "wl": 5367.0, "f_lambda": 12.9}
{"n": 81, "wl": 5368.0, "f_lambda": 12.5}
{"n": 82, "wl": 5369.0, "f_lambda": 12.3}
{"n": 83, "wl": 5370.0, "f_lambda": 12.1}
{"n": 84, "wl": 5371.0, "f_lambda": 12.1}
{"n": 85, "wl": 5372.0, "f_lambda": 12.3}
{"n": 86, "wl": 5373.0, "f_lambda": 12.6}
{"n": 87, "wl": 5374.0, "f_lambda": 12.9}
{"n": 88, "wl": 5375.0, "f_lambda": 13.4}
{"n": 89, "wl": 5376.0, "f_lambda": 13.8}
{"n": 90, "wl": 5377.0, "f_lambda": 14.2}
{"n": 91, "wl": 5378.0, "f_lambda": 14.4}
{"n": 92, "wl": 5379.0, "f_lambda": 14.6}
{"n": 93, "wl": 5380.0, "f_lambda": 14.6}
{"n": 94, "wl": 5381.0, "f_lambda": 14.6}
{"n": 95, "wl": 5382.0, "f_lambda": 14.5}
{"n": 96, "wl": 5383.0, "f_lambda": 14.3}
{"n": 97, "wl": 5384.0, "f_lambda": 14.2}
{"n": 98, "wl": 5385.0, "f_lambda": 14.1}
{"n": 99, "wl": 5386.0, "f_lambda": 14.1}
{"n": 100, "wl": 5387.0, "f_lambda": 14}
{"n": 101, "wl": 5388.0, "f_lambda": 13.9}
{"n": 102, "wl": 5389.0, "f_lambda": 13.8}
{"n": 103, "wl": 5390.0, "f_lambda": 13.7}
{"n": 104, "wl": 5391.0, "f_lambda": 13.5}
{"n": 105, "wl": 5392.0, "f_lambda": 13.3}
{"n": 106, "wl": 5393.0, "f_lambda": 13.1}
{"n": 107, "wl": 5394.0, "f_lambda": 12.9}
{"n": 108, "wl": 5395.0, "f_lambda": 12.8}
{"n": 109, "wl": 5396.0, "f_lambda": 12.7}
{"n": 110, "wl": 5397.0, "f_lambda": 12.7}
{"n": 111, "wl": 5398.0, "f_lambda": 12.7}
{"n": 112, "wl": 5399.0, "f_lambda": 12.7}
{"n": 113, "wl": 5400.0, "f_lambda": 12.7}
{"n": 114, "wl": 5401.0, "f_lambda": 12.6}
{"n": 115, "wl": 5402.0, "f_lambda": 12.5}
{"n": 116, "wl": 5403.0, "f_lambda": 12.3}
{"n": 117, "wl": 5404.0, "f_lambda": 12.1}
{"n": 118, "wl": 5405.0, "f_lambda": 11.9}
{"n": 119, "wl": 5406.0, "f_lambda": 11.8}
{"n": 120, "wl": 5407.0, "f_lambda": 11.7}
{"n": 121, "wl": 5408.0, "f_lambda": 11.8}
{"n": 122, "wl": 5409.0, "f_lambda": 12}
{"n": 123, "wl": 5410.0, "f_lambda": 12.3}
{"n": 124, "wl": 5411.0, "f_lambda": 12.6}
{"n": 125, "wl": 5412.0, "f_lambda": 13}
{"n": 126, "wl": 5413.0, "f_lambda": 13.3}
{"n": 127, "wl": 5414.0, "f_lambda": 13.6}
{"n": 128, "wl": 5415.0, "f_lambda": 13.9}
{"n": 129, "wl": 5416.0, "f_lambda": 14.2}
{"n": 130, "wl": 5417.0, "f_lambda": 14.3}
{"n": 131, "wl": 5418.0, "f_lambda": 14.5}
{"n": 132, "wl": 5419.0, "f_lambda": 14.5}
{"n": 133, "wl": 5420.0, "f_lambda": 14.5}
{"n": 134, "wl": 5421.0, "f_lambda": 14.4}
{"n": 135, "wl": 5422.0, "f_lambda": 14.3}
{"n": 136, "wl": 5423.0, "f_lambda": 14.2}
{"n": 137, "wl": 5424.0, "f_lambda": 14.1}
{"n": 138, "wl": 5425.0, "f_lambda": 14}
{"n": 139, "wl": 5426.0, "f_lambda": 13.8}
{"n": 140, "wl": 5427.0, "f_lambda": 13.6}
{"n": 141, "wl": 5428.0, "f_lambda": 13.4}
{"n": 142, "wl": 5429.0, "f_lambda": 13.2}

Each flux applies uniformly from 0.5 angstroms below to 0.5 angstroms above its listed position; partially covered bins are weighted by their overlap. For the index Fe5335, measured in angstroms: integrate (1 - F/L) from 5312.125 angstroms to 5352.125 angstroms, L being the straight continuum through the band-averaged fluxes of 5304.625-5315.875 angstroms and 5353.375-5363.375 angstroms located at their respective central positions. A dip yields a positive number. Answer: 4.62 angstroms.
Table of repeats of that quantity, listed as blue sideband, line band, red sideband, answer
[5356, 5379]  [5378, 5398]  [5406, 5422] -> -0.34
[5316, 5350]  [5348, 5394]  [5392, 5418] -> -4.14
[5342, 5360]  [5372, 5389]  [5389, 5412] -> -1.18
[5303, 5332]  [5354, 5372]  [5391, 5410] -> -1.36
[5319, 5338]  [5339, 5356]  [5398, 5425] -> -0.88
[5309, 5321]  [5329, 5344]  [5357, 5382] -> 1.65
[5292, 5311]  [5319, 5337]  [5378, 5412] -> 1.38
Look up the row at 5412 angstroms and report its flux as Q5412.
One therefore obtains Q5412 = 13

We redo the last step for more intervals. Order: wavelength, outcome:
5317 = 14.1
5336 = 13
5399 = 12.7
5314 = 14.4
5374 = 12.9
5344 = 12.2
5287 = 13.7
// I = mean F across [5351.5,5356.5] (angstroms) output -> 14.7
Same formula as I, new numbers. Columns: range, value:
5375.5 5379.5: 14.3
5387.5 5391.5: 13.7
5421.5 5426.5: 14.1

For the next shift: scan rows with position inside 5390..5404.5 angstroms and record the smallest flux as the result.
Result 12.1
